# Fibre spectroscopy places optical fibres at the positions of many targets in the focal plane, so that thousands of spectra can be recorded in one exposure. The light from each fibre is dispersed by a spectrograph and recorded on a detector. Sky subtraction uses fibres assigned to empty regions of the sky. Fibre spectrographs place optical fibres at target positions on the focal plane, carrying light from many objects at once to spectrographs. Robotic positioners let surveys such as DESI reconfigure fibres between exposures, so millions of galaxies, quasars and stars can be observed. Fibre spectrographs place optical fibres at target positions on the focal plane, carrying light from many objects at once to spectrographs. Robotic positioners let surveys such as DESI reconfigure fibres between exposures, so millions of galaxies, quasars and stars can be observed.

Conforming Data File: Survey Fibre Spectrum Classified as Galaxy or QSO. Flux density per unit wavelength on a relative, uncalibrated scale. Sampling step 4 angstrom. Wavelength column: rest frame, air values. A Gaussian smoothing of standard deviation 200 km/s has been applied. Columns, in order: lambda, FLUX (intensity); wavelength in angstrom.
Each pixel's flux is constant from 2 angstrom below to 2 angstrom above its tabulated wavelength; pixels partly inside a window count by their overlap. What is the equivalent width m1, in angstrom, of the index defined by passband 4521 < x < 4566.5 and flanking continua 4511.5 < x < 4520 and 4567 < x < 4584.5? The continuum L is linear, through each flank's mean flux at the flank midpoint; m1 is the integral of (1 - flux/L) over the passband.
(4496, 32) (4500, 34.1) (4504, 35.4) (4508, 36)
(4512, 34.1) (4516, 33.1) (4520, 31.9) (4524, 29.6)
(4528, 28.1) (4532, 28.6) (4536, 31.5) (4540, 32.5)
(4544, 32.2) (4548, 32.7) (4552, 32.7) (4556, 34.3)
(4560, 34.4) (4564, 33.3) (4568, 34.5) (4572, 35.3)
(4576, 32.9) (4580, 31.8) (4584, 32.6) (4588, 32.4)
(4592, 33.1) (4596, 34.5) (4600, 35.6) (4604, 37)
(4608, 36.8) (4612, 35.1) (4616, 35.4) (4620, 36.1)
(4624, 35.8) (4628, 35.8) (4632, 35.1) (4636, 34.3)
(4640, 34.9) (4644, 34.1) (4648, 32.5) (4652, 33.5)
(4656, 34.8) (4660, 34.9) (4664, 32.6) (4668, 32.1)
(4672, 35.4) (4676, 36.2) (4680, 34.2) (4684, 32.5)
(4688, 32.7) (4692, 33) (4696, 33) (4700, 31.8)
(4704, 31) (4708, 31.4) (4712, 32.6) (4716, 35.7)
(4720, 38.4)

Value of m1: 1.9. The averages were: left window 33.1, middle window 31.8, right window 33.4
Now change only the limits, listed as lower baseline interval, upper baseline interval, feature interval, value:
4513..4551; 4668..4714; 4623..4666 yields -2.4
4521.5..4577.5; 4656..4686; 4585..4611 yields -1.4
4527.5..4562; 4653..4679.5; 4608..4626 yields -1.3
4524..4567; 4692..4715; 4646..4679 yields -1.9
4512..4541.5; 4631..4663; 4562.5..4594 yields -0.9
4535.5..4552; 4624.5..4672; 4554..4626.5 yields -2.9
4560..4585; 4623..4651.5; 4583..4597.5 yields 0.3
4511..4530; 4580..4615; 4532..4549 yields 0.2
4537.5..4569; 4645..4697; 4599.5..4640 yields -2.6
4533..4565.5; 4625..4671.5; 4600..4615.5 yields -1.2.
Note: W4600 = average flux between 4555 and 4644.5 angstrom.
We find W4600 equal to 34.6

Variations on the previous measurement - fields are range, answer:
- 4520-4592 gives 32.3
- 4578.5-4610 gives 34.3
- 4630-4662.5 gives 34.2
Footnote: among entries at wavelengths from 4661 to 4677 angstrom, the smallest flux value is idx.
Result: 32.1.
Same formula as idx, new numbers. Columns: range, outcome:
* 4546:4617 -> 31.8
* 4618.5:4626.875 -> 35.8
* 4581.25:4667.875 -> 32.4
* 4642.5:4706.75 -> 31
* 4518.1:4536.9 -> 28.1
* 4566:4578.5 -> 32.9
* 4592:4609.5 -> 33.1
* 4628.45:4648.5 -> 32.5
